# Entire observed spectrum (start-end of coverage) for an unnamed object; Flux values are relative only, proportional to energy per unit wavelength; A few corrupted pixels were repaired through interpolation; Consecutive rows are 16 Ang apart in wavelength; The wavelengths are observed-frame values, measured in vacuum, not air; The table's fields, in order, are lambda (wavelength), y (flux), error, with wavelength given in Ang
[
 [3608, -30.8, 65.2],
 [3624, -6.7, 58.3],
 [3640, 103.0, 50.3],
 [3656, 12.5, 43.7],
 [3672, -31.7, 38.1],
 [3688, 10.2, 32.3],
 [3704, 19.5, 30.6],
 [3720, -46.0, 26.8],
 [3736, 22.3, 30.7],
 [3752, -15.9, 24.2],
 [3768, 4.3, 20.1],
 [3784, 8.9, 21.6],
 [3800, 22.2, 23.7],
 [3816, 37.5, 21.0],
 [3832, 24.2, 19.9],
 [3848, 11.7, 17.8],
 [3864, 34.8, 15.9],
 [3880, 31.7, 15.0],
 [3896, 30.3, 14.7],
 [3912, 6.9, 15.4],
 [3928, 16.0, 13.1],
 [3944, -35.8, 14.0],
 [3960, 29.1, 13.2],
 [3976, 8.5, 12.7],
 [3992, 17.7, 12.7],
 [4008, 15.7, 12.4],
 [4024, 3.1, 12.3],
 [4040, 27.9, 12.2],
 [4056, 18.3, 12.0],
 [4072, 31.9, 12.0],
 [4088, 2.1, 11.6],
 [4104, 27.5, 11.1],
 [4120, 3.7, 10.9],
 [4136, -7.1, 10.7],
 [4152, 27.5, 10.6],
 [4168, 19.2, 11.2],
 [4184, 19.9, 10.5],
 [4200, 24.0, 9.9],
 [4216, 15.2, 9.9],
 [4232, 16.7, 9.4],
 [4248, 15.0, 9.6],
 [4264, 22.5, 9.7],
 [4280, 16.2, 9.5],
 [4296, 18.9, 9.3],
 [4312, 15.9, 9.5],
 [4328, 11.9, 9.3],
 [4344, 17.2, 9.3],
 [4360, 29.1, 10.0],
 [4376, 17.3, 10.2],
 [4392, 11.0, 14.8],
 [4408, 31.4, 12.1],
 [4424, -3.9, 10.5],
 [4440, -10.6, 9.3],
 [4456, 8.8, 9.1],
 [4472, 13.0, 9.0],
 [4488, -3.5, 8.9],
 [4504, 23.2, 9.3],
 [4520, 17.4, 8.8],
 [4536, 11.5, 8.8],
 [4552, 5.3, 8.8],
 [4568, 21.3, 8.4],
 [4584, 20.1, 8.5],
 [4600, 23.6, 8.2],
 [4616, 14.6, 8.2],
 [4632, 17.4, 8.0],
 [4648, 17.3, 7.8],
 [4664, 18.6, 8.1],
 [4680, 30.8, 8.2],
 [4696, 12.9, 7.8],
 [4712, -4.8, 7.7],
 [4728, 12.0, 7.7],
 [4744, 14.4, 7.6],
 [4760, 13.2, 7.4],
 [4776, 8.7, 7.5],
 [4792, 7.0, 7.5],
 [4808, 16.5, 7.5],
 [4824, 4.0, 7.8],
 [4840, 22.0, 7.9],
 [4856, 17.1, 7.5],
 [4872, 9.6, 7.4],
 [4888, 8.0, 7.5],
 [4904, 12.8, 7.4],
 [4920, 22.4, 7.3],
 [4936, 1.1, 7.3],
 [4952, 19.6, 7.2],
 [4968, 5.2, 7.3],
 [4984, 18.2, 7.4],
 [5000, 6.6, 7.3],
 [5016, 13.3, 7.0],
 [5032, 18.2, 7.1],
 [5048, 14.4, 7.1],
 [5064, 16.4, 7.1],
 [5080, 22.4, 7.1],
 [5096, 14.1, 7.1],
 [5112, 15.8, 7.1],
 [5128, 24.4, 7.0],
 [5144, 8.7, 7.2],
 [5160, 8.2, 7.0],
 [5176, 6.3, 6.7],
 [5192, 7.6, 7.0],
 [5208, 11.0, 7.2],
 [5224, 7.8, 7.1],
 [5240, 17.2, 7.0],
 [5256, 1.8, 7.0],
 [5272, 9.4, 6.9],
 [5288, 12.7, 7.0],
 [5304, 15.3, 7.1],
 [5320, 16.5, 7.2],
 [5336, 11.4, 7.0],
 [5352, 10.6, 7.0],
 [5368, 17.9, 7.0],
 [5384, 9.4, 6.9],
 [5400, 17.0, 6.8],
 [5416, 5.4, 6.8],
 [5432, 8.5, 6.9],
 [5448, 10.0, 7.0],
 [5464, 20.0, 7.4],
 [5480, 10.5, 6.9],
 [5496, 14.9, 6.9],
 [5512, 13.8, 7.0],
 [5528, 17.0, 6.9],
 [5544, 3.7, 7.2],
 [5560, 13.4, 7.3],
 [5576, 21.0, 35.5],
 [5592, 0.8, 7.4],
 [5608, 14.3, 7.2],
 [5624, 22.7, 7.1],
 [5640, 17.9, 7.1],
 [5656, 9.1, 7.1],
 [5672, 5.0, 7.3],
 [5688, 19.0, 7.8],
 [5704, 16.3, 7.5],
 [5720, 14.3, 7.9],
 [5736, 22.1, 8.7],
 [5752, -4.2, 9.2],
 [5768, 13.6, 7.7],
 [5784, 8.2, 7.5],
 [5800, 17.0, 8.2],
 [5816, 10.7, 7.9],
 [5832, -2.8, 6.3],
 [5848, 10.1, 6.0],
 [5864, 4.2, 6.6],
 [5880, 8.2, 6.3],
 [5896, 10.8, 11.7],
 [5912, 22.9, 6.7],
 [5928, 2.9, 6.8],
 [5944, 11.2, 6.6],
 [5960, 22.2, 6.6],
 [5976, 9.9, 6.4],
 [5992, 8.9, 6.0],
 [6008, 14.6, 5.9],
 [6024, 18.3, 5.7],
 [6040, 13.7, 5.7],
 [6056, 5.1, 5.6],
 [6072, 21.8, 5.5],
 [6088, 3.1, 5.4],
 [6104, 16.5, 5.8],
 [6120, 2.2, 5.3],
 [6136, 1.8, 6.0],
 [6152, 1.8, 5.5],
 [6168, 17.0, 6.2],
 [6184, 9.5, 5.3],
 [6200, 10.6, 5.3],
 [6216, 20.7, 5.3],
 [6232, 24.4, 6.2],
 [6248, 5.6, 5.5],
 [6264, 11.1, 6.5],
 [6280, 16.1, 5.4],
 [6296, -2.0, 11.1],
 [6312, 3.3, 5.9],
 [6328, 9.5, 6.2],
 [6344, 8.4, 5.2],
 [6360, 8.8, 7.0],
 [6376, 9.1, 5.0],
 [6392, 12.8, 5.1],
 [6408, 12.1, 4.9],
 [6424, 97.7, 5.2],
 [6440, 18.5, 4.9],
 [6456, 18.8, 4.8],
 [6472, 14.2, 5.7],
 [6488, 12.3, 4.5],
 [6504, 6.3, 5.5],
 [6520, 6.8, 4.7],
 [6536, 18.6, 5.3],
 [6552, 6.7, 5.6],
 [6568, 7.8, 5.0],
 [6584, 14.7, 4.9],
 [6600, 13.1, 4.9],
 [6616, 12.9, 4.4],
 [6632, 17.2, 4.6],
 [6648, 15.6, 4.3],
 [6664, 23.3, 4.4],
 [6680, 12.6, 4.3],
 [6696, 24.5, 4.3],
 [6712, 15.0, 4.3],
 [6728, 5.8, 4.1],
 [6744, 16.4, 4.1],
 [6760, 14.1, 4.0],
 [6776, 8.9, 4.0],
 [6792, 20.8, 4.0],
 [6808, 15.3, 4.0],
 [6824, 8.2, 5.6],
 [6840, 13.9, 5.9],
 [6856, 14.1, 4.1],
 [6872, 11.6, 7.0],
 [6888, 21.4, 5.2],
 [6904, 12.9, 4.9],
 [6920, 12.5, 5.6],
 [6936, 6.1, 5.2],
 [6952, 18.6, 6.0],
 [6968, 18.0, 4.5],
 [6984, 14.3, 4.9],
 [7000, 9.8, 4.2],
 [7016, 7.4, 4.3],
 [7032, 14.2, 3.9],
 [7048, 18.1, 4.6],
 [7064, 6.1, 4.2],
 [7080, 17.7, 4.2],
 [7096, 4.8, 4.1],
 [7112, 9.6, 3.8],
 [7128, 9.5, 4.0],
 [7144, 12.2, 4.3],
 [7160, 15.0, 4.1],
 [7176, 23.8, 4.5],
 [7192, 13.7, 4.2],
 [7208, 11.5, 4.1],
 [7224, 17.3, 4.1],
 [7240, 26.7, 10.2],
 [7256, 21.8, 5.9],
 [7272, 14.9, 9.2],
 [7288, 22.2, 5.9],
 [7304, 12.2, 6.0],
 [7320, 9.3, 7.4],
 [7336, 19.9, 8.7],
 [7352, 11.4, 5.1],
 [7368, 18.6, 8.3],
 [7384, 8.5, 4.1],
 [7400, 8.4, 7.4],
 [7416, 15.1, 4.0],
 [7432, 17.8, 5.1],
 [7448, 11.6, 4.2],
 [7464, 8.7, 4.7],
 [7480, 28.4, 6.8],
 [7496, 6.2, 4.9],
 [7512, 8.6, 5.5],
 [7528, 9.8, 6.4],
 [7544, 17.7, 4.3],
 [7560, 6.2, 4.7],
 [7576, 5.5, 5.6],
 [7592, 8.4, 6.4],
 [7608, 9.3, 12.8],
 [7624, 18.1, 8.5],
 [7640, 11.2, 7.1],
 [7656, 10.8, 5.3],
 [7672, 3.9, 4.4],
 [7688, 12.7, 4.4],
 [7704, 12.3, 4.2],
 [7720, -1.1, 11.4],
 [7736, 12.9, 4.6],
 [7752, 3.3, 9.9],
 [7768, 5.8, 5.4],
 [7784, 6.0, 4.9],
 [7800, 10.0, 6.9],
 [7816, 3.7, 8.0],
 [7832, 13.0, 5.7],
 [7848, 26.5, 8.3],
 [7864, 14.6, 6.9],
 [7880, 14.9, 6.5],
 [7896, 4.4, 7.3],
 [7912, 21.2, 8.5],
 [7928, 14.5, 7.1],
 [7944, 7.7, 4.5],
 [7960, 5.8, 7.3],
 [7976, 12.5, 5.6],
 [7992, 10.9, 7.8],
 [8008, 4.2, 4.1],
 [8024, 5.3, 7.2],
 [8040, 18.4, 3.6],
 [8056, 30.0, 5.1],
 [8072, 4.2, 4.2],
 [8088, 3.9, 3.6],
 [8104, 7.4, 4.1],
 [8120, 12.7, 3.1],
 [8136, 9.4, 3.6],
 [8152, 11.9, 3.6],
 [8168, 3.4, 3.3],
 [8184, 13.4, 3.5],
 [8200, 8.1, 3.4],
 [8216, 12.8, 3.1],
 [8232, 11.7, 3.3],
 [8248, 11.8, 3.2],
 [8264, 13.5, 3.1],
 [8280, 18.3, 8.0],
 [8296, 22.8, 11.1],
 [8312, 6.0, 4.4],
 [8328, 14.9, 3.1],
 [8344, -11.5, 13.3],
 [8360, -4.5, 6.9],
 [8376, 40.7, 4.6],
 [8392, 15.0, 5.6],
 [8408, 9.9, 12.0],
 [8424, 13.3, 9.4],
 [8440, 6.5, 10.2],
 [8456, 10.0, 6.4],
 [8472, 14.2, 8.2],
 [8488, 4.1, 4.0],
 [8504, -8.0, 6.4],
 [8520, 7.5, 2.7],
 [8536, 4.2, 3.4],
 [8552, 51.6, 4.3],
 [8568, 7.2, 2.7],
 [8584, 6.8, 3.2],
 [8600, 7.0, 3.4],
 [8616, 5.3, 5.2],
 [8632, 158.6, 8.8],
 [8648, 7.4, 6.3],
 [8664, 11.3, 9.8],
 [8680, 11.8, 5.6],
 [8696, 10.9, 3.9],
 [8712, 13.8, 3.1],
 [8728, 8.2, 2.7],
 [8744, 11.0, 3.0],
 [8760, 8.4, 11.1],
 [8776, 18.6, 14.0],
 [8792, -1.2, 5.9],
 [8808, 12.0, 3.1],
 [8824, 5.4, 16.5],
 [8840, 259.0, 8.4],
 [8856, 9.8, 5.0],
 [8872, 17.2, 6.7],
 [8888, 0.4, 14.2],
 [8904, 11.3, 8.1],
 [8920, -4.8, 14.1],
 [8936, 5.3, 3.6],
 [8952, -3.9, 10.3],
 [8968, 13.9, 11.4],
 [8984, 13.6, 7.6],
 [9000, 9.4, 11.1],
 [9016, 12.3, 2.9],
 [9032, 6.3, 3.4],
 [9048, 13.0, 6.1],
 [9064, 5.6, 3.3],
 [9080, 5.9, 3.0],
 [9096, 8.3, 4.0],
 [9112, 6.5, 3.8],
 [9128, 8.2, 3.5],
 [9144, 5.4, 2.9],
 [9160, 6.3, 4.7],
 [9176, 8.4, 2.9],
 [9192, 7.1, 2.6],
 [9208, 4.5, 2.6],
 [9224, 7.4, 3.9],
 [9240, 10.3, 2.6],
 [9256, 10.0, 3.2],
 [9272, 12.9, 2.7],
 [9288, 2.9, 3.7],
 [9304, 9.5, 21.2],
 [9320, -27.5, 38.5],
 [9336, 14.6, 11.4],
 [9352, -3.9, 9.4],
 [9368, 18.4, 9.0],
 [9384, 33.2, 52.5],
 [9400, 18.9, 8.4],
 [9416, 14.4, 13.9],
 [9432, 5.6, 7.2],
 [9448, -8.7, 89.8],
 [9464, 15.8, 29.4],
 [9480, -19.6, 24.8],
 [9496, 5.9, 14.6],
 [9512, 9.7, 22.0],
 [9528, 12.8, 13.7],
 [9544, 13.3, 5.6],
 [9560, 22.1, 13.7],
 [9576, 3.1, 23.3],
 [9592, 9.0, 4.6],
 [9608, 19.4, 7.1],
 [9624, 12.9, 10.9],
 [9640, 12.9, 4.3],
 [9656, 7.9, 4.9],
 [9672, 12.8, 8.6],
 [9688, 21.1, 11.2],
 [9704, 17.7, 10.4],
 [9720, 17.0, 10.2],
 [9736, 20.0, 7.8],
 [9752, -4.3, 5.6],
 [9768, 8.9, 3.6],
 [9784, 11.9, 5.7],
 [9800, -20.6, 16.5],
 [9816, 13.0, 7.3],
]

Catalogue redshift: 0.72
